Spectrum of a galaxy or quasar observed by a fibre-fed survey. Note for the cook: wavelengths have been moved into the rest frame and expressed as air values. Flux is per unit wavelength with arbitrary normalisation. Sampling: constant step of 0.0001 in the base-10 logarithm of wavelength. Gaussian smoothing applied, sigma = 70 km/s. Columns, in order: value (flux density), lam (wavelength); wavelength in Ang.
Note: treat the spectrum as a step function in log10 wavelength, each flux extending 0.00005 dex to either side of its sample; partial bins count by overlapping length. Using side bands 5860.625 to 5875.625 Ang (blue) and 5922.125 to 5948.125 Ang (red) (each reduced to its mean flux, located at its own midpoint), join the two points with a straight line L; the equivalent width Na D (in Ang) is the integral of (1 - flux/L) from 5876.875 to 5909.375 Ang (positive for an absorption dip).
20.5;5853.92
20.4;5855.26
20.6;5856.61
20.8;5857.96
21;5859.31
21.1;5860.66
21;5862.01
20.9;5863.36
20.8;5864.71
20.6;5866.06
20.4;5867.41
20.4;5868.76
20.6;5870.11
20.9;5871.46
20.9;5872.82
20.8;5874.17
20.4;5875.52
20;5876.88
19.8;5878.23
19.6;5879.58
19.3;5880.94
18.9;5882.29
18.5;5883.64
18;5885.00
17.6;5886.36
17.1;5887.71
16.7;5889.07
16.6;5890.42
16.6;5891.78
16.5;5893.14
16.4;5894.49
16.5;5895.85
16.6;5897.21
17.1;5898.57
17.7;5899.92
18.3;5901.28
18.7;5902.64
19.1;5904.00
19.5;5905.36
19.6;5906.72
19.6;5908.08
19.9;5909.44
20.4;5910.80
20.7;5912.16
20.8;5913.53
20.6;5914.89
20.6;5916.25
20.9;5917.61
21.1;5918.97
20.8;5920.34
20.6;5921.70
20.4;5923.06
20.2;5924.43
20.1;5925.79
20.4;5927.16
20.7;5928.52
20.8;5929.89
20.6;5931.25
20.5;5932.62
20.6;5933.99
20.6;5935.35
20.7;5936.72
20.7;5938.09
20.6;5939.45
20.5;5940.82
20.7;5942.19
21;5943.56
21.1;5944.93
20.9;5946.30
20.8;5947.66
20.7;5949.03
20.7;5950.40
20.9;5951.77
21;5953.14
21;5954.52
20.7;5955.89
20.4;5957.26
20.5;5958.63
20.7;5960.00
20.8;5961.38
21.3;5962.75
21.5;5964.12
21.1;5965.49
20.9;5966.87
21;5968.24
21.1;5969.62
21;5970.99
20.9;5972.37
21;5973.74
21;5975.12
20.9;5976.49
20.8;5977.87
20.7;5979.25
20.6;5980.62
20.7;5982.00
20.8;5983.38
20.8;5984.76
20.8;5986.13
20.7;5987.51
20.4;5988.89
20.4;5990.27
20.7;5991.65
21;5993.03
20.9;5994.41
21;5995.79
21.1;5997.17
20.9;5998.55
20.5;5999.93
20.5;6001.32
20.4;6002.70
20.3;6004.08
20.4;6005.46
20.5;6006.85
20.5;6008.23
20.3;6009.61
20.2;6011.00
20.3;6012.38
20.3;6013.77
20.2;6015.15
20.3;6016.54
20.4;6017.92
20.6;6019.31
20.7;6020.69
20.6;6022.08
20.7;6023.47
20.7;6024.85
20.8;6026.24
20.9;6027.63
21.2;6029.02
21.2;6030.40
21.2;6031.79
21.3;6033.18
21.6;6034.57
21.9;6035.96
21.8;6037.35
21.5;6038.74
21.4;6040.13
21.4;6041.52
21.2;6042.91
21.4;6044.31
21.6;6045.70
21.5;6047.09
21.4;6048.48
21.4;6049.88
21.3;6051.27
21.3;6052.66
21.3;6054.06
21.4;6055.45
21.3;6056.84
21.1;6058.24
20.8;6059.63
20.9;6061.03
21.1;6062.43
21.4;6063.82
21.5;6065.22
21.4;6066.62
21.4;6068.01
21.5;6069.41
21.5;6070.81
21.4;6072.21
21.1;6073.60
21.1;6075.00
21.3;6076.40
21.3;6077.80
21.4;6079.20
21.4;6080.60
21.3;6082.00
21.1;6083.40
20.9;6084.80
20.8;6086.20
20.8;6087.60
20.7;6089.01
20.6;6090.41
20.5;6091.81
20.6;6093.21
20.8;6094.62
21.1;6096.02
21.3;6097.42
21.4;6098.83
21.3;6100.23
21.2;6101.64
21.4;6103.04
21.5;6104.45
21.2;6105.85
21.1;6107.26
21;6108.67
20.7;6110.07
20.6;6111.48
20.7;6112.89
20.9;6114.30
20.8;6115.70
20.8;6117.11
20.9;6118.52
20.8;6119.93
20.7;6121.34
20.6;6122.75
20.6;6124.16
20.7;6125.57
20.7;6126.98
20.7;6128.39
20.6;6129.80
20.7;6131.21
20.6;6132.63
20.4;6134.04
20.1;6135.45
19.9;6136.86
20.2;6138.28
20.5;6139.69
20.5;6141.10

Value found 4.09 Ang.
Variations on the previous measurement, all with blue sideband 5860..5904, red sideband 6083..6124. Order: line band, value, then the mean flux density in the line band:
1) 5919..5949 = -1.9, 20.6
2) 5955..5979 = -1.5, 20.9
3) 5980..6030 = -1.5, 20.6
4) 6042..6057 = -0.7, 21.4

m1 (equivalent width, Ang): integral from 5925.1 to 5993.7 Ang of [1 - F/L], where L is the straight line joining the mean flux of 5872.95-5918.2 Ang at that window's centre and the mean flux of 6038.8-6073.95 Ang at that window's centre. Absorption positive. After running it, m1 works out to -3.4 Ang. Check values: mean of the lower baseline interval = 18.8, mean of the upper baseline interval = 21.3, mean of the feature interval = 20.8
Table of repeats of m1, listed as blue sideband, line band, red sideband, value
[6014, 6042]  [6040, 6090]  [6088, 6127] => -0.7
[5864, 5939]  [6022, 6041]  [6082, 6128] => -0.8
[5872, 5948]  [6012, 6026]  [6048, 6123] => 0.0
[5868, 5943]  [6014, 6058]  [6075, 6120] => -1.3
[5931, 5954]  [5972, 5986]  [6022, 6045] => 0.1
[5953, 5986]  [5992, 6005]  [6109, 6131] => 0.1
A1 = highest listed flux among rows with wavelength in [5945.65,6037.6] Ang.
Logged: 21.9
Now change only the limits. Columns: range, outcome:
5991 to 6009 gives 21.1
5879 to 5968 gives 21.5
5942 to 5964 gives 21.3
